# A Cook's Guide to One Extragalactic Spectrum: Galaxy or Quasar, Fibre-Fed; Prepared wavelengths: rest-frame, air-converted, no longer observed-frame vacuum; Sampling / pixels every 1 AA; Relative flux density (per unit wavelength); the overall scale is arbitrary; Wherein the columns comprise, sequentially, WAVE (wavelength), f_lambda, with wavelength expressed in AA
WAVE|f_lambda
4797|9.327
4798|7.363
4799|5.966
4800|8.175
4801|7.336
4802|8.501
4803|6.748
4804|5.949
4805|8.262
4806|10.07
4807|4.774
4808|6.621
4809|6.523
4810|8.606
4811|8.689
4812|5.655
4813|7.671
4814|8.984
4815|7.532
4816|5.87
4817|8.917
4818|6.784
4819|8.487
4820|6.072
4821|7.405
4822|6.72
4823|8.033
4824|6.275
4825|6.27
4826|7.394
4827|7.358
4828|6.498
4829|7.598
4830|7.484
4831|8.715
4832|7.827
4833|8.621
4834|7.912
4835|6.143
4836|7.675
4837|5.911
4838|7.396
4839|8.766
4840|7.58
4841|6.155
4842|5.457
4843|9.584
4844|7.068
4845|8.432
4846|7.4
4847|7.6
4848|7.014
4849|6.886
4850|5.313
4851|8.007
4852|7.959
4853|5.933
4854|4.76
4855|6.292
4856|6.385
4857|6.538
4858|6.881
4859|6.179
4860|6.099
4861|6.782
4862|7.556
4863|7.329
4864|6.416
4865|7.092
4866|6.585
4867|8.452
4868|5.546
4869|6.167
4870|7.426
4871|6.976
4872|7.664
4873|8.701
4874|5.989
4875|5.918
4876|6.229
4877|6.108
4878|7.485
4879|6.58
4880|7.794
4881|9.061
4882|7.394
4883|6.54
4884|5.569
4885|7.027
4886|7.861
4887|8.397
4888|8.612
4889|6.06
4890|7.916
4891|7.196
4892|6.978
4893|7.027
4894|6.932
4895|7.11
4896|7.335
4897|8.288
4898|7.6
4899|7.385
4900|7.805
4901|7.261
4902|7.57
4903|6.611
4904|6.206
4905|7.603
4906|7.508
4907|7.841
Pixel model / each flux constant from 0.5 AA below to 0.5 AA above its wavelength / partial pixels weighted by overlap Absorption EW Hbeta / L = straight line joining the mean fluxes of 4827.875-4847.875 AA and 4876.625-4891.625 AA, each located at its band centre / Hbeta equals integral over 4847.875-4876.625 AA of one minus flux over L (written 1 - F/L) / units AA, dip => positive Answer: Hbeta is 2.6 AA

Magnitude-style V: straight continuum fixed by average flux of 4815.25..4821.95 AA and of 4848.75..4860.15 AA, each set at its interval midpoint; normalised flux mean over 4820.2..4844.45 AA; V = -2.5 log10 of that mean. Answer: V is -0.06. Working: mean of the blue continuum 7.23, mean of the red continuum 6.44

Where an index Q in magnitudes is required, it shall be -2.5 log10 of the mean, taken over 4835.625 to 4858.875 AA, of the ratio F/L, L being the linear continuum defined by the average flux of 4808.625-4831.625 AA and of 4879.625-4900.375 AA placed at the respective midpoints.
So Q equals 0.06 mag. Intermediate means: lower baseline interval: 7.38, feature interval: 6.98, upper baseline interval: 7.42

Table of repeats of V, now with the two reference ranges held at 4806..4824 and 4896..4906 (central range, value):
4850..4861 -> 0.14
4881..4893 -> 0.01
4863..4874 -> 0.04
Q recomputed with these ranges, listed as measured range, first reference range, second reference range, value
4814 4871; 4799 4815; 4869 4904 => 0.04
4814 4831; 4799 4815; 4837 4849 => 0.02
